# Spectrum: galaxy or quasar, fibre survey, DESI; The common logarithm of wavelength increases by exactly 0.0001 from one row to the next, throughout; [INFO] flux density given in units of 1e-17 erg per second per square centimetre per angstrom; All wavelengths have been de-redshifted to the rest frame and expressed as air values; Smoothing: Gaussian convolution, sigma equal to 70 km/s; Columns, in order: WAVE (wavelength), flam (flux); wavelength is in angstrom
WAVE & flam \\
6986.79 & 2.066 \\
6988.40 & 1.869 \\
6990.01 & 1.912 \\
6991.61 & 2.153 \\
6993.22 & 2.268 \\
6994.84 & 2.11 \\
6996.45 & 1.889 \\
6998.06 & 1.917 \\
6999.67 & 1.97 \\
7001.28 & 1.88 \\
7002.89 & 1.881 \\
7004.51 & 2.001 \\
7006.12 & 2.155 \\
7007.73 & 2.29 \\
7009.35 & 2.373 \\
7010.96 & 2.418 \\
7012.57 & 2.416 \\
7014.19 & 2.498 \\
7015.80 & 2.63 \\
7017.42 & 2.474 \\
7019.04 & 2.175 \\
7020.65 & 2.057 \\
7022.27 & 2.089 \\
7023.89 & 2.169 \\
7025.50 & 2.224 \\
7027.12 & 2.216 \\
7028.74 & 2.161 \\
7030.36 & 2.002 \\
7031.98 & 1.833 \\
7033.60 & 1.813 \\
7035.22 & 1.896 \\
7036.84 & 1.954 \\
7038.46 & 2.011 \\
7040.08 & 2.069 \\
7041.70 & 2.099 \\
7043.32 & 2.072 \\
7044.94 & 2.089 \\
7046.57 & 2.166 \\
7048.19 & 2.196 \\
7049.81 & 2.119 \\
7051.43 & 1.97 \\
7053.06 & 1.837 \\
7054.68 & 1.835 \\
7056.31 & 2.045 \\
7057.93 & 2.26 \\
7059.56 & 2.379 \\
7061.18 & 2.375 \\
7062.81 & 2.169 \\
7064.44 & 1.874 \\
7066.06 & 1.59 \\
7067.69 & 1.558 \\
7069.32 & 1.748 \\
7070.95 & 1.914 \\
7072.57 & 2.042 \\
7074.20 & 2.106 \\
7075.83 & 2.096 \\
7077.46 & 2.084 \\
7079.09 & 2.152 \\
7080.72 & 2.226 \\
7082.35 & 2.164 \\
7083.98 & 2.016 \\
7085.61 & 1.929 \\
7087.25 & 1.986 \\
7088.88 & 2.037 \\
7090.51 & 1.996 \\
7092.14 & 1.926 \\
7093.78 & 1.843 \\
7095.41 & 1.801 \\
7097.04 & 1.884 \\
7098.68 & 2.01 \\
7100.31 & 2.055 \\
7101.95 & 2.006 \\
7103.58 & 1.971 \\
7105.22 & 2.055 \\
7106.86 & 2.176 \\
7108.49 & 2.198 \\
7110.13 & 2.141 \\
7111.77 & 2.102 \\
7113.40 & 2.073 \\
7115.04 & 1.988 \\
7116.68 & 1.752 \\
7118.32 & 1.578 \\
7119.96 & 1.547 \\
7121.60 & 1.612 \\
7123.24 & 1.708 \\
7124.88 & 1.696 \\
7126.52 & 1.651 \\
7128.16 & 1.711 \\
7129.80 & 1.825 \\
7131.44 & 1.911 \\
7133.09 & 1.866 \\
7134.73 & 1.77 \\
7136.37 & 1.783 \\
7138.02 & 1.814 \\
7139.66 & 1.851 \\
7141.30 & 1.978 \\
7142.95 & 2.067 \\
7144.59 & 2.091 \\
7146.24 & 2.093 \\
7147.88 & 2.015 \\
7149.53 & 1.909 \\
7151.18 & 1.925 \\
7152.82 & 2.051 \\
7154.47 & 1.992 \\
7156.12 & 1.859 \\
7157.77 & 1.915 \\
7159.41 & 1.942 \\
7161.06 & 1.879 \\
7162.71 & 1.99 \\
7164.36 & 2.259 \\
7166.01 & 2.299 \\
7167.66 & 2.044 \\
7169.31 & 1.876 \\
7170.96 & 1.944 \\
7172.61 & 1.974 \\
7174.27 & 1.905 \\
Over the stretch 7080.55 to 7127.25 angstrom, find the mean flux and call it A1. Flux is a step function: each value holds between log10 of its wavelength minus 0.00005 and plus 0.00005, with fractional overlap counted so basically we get 1.93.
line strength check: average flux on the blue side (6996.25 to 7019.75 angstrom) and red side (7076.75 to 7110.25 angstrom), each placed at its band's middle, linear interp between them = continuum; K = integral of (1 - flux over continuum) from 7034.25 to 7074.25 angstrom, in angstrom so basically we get 1.86 angstrom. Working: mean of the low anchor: 2.21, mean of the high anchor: 2.03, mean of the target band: 2.01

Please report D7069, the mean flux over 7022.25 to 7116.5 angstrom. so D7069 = 2.03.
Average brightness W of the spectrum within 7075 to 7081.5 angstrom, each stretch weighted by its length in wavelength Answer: 2.14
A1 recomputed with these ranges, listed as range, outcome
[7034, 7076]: 2.02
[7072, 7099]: 2.02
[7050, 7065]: 2.09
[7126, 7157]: 1.91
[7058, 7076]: 1.99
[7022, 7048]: 2.06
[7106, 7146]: 1.87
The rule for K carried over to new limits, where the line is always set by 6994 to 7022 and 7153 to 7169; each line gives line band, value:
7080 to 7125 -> 2.9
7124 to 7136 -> 1.6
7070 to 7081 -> 0.2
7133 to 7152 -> 1.0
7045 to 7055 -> 0.5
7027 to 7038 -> 1.0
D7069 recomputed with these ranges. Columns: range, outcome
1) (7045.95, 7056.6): 2.02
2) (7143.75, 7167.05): 2.02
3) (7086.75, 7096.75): 1.93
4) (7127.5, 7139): 1.81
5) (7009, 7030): 2.29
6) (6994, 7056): 2.1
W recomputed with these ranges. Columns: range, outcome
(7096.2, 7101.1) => 1.98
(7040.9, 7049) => 2.12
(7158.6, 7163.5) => 1.94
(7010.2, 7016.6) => 2.49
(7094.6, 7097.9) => 1.84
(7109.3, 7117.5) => 2.01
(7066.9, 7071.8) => 1.75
